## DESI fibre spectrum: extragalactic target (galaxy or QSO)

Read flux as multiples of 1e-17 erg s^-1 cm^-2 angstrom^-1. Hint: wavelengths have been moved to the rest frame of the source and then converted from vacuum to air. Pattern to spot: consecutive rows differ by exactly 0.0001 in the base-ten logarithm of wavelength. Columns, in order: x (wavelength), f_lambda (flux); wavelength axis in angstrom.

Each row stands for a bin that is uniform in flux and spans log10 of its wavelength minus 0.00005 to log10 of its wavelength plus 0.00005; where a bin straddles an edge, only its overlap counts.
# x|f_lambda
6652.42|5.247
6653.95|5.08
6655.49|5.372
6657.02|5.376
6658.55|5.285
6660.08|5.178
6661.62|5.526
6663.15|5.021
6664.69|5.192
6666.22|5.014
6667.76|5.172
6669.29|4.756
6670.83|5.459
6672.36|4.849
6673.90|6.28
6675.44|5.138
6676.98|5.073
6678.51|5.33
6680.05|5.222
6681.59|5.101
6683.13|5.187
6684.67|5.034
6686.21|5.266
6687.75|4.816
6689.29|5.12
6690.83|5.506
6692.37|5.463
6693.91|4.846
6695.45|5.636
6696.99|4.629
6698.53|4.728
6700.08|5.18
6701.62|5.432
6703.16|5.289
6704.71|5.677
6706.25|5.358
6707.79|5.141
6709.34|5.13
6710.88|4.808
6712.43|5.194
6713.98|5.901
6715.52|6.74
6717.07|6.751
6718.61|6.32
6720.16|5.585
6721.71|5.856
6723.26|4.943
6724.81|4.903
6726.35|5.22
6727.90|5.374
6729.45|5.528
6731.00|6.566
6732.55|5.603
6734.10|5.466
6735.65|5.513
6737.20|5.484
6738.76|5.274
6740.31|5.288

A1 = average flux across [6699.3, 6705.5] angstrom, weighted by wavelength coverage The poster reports 5.39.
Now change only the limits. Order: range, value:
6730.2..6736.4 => 5.79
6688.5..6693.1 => 5.36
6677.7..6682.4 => 5.22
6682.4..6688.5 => 5.07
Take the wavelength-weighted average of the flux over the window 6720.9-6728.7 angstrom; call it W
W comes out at 5.26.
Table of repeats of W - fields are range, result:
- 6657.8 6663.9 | 5.25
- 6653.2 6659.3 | 5.28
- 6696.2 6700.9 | 4.86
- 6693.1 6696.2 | 5.25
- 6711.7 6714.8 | 5.58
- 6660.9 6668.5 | 5.18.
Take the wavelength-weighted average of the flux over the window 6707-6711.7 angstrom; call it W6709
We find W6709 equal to 5.03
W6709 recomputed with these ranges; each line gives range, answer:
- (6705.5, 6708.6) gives 5.25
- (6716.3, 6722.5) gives 6.12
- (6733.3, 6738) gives 5.48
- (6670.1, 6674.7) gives 5.53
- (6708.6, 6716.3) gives 5.56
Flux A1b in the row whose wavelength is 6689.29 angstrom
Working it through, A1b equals 5.12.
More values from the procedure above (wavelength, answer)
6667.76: 5.172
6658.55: 5.285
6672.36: 4.849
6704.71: 5.677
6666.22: 5.014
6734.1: 5.466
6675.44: 5.138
